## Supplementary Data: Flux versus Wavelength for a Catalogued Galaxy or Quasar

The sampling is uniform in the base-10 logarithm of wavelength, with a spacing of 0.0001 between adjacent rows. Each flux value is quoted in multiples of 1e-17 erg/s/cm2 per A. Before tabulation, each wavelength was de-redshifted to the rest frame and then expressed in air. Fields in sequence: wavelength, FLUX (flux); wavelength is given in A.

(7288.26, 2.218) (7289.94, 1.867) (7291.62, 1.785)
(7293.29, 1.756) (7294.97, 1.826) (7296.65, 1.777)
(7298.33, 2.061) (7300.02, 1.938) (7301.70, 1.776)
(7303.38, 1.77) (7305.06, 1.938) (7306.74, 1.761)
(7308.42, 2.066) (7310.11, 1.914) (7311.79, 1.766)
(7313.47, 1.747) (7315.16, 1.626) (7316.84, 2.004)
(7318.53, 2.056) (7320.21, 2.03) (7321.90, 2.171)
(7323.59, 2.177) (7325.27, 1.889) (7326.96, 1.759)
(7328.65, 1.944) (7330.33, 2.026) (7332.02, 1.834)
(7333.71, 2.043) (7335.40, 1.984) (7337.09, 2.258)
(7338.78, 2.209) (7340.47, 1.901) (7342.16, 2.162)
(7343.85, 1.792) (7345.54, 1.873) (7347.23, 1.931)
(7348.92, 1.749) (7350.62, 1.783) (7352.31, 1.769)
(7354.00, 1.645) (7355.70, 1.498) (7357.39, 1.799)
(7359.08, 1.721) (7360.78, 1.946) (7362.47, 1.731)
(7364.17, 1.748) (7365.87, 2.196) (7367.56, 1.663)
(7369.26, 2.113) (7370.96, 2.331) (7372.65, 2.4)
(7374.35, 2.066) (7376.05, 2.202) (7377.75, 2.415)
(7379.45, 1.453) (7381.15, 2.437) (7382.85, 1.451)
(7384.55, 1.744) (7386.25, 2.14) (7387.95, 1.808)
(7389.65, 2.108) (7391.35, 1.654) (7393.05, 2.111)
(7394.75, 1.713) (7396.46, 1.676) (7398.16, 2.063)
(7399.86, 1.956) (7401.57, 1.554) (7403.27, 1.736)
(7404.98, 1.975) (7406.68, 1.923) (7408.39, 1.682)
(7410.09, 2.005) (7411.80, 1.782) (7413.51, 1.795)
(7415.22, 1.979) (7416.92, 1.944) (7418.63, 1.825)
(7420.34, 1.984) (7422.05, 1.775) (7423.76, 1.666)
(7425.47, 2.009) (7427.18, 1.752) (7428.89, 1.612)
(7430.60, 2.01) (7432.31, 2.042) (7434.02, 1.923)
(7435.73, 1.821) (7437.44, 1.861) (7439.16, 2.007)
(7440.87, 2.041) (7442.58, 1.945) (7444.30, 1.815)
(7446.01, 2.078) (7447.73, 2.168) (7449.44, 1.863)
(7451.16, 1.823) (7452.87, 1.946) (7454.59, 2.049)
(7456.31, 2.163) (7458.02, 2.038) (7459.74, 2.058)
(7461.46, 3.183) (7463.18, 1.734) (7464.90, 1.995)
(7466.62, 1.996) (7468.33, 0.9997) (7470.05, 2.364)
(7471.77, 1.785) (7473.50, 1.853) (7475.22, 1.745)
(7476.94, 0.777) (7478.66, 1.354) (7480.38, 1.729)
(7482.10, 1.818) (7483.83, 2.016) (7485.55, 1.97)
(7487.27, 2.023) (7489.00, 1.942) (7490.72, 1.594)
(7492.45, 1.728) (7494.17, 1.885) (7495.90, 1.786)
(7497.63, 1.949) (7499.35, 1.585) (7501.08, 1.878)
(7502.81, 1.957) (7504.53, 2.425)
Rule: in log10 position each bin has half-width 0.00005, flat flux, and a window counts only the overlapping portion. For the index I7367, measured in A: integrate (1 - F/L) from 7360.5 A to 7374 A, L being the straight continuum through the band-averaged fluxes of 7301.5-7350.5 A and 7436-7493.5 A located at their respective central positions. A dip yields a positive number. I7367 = -0.7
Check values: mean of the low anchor 1.94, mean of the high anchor 1.89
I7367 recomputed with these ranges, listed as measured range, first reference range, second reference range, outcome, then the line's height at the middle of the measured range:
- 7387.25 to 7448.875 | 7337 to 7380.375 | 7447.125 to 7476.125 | 2.4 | 1.96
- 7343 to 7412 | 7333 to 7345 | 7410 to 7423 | 2.6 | 1.96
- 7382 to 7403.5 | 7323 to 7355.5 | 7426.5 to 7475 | 1.3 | 1.94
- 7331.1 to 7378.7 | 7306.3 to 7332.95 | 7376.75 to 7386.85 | -0.5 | 1.93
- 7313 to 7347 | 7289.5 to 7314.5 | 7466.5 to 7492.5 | -2.7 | 1.83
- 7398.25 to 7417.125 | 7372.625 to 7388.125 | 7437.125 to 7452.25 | 1.2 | 1.98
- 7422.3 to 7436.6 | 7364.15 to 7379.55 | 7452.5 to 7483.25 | 0.8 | 1.96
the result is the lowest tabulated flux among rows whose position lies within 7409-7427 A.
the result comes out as 1.666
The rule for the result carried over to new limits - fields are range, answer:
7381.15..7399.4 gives 1.451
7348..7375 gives 1.498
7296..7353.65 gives 1.626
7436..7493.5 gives 0.777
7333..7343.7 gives 1.901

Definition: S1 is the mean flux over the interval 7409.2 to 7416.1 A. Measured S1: 1.89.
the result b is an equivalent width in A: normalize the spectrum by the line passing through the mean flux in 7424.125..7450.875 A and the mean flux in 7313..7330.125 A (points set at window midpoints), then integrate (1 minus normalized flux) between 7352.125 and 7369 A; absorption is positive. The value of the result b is 1.35 A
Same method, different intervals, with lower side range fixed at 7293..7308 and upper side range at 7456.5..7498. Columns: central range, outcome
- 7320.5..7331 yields -0.80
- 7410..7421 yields -0.25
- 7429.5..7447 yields -0.94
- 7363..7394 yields -2.44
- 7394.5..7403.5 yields 0.30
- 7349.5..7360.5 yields 0.81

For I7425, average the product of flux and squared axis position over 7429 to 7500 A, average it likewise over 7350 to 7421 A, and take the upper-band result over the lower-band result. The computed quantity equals 1.0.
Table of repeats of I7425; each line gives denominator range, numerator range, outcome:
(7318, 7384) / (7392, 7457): 0.99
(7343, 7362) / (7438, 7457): 1.15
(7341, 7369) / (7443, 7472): 1.13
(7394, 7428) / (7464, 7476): 1.00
